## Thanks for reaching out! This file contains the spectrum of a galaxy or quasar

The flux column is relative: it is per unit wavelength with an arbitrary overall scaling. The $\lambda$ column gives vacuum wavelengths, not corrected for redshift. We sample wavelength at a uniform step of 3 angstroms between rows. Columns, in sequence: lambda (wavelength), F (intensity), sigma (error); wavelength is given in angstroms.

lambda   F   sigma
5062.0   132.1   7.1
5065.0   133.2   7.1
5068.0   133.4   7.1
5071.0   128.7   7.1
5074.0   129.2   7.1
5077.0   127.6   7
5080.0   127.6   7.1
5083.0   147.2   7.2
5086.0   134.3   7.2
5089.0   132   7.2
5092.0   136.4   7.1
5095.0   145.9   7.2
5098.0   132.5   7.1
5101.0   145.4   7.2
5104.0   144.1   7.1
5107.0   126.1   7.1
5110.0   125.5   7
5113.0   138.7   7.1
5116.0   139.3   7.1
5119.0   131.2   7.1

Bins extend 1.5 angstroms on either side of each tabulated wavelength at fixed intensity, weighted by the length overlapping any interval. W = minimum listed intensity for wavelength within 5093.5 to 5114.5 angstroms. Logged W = 125.5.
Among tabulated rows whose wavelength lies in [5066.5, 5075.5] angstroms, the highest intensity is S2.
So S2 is 133.4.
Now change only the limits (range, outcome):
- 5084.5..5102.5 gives 145.9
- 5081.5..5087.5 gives 147.2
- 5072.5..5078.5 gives 129.2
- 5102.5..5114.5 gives 144.1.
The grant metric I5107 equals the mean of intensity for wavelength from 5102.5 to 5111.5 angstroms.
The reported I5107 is 132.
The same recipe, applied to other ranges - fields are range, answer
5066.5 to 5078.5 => 130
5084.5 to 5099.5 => 136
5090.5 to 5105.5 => 141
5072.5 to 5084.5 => 133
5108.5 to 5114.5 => 132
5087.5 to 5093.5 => 134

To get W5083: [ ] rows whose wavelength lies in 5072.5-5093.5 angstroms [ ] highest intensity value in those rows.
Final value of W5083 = 147.2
